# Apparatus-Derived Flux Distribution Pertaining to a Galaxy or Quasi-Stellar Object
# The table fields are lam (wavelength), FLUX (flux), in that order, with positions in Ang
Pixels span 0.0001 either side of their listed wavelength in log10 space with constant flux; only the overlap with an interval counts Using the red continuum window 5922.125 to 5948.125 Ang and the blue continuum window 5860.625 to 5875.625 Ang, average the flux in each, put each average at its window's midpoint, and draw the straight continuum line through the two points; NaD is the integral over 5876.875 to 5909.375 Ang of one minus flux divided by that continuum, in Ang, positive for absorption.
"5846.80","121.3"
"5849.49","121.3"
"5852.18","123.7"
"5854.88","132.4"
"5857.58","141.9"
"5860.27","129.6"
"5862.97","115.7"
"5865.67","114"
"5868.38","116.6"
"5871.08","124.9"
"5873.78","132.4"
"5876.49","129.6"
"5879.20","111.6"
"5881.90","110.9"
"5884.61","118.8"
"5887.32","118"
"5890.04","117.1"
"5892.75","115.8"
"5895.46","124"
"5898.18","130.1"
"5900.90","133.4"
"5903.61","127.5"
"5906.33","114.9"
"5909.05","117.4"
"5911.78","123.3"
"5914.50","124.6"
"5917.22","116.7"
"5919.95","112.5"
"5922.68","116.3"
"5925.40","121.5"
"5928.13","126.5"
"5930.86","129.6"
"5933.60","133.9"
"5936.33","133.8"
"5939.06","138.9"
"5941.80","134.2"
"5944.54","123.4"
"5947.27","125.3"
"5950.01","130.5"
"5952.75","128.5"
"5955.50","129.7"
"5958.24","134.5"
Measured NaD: 1.0 Ang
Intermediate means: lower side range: 122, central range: 120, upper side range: 129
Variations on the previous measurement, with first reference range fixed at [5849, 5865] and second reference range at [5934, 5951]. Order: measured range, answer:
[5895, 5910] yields 0.5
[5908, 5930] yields 1.7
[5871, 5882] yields 0.5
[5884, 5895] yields 0.9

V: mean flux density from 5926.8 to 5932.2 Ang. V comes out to 128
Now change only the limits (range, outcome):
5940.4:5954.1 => 128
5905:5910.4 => 116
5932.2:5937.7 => 134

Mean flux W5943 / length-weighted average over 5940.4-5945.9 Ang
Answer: 129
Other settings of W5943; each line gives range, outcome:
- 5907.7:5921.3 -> 119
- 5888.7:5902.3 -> 124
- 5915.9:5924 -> 115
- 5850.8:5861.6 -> 132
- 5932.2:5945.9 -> 133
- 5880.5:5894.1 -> 116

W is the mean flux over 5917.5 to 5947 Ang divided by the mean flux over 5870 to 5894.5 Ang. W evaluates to 1.06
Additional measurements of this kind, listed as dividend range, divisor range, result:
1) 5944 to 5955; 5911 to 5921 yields 1.07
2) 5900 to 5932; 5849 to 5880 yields 0.98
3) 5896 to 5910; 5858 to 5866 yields 1.01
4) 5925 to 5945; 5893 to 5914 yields 1.06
